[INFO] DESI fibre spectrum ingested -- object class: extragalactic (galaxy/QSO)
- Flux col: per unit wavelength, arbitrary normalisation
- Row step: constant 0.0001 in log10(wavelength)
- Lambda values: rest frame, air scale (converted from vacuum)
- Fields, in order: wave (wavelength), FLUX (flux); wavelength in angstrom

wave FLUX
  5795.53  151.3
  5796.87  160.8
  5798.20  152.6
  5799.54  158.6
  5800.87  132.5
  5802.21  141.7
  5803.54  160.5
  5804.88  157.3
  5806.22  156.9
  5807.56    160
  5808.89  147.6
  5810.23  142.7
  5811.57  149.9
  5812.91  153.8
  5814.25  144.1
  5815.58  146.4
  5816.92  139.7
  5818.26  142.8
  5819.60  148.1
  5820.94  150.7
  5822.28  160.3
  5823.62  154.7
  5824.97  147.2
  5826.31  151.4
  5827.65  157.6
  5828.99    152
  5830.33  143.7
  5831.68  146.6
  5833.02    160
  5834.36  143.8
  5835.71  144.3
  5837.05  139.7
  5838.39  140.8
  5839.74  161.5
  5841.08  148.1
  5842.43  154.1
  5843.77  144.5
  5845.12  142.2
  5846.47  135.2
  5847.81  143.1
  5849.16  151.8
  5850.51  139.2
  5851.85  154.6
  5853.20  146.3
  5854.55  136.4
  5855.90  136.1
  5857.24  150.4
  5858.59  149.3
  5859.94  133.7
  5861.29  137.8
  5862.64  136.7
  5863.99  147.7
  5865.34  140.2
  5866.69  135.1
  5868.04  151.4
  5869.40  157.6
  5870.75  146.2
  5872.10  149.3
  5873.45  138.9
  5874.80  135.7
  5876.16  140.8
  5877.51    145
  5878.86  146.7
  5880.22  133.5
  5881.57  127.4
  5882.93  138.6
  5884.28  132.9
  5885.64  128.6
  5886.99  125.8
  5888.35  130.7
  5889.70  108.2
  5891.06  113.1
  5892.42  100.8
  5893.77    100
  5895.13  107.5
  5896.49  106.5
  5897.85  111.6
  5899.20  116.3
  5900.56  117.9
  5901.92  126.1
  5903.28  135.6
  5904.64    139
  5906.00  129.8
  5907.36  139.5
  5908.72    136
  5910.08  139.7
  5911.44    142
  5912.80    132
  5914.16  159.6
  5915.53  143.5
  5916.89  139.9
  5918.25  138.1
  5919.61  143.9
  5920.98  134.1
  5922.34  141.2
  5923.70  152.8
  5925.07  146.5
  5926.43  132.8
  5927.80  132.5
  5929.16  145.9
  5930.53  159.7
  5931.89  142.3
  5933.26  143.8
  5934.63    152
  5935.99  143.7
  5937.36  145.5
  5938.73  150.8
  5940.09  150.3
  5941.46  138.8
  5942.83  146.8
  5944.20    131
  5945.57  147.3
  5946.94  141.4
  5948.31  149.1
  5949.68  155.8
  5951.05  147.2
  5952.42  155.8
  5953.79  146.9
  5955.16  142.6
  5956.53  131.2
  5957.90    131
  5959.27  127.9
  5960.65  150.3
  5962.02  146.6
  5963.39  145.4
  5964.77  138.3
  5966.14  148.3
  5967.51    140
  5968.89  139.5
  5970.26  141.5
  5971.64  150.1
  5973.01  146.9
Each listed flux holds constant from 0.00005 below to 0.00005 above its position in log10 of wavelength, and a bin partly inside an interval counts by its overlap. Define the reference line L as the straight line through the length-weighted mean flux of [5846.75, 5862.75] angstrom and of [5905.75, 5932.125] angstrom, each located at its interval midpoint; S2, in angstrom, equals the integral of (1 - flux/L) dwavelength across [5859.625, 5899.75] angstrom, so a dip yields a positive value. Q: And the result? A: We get 3.3 angstrom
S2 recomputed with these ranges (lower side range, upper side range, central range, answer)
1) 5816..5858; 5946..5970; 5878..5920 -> 4.8 angstrom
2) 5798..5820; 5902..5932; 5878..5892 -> 1.5 angstrom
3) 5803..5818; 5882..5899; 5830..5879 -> -4.7 angstrom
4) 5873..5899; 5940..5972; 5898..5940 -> -2.0 angstrom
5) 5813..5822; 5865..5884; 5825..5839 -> -0.3 angstrom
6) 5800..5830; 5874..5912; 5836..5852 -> -0.5 angstrom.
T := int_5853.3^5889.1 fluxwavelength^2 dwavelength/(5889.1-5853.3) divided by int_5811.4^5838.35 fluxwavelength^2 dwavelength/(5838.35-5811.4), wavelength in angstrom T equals 1.0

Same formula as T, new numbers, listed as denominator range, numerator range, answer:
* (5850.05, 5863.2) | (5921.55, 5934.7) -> 1.04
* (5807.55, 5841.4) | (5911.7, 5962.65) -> 1.00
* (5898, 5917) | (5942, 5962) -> 1.08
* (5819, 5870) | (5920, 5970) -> 1.01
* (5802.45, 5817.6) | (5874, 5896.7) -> 0.85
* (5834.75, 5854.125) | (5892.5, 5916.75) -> 0.90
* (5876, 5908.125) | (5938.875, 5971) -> 1.17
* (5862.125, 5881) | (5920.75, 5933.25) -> 1.02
